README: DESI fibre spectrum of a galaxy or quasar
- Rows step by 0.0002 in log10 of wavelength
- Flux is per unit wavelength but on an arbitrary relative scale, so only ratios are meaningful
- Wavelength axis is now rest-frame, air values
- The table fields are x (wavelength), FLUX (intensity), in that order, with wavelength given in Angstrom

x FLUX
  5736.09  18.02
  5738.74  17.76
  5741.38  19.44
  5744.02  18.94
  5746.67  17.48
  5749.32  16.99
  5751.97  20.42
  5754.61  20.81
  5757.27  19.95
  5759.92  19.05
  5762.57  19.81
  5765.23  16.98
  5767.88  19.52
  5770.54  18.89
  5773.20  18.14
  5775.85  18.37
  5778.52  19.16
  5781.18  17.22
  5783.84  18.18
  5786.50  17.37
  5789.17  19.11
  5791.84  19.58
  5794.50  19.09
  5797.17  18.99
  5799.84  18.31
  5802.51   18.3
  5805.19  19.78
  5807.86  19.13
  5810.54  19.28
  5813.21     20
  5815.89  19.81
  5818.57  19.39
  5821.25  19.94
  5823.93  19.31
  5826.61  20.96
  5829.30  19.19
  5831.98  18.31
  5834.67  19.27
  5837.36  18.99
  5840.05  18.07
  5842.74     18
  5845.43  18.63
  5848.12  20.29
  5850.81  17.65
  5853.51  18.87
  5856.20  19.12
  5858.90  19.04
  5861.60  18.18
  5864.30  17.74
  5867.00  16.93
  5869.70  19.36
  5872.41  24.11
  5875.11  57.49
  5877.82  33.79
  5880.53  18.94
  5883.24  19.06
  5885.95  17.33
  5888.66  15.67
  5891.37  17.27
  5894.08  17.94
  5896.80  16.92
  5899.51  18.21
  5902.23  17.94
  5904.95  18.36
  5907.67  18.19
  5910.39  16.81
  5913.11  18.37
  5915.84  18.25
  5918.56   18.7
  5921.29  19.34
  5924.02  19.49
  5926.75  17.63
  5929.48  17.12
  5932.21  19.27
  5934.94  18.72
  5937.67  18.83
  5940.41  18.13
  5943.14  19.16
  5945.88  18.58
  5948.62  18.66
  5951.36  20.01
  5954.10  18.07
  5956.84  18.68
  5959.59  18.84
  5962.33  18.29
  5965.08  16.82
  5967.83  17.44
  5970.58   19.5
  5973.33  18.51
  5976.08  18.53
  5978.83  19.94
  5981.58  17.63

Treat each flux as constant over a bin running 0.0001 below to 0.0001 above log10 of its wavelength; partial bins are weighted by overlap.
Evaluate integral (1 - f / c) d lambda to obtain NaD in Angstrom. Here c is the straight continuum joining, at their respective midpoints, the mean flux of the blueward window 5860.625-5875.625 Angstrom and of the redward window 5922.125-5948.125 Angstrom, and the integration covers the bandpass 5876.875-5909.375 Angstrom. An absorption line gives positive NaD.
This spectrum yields 4.6 Angstrom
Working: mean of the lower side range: 24.1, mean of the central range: 18.9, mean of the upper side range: 18.6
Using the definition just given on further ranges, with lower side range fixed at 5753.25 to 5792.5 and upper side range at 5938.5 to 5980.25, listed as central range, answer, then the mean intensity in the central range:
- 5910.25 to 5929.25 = 0.26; 18.4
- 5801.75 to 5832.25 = -1.23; 19.5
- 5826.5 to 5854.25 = -0.16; 18.8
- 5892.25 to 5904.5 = 0.59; 17.8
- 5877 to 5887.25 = -1.65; 21.7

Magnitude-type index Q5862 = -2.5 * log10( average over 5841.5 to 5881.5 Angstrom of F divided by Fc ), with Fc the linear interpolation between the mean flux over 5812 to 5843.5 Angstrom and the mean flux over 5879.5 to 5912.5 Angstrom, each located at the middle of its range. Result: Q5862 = -0.22 mag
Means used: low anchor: 19.3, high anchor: 17.7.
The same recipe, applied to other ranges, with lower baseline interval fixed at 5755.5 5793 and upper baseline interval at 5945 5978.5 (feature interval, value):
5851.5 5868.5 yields 0.02 mag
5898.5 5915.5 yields 0.04 mag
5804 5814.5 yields -0.05 mag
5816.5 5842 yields -0.04 mag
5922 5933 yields 0.01 mag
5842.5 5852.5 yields -0.01 mag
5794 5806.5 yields -0.01 mag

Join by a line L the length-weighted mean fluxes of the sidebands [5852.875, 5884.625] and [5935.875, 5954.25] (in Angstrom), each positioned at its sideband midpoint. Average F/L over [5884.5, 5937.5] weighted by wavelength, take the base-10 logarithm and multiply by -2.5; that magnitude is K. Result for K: 0.16 mag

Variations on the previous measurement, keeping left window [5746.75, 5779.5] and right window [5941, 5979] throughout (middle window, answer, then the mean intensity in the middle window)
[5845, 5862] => -0.01 mag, 18.9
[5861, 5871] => 0.04 mag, 18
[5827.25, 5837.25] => -0.01 mag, 19.1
